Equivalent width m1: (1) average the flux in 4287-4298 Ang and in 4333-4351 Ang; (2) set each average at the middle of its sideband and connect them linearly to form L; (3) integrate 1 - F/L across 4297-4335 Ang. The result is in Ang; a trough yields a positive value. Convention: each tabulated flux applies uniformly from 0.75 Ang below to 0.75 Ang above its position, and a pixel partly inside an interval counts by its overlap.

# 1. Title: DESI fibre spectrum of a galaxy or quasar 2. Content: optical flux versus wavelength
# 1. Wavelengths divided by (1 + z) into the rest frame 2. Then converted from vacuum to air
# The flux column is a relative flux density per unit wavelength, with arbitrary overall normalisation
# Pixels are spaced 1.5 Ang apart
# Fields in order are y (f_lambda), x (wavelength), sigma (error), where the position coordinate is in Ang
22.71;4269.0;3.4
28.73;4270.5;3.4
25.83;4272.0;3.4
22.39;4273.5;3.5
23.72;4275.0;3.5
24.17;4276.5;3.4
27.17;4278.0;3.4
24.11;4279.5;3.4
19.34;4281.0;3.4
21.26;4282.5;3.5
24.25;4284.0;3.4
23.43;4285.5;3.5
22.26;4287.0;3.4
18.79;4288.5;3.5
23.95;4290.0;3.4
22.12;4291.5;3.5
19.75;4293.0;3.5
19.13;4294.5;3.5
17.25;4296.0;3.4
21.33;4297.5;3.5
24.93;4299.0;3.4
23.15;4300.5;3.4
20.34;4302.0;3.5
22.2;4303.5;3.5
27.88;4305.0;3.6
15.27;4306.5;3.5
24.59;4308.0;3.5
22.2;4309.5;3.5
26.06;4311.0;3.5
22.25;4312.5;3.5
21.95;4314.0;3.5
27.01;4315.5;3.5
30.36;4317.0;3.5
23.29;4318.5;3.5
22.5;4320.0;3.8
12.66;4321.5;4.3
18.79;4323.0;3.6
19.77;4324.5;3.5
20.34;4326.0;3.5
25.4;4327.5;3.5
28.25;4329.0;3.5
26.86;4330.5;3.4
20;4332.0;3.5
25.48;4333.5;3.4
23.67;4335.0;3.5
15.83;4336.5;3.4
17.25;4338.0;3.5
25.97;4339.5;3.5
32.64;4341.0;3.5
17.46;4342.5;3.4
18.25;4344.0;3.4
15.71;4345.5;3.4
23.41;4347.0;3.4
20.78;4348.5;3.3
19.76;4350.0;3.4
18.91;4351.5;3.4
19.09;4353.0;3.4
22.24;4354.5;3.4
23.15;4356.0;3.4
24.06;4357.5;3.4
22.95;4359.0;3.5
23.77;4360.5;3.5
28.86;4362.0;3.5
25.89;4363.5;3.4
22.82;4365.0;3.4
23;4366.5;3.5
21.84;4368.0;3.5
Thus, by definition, -3.9 Ang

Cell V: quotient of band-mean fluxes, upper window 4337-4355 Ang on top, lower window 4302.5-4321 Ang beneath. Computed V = 0.9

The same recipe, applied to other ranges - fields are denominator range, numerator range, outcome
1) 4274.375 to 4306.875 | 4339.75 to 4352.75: 0.95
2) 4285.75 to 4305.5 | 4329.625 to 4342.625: 1.06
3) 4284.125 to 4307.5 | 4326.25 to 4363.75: 1.05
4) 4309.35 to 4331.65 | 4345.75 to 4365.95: 0.98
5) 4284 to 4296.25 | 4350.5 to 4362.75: 1.08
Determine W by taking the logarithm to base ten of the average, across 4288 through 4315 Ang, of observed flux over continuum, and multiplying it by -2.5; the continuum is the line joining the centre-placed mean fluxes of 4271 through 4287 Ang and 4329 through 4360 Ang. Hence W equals 0.05 mag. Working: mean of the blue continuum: 23.6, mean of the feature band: 21.9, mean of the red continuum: 21.8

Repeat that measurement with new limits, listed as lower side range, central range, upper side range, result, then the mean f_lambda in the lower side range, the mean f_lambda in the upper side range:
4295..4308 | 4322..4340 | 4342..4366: -0.020 mag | 21.7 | 21.8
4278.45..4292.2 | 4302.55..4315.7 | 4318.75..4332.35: -0.054 mag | 22.3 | 21.7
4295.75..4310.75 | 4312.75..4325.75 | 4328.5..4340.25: 0.025 mag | 22.2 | 22.8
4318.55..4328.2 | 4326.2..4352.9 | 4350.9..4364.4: -0.023 mag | 20.1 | 23.3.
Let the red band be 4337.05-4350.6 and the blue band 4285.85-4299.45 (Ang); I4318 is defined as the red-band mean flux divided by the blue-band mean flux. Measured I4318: 1.01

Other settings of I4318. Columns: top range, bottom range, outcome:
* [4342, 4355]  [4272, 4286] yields 0.83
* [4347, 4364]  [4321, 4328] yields 1.17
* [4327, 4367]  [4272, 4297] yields 1.02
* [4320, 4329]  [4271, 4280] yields 0.83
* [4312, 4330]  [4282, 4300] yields 1.06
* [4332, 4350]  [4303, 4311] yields 0.94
